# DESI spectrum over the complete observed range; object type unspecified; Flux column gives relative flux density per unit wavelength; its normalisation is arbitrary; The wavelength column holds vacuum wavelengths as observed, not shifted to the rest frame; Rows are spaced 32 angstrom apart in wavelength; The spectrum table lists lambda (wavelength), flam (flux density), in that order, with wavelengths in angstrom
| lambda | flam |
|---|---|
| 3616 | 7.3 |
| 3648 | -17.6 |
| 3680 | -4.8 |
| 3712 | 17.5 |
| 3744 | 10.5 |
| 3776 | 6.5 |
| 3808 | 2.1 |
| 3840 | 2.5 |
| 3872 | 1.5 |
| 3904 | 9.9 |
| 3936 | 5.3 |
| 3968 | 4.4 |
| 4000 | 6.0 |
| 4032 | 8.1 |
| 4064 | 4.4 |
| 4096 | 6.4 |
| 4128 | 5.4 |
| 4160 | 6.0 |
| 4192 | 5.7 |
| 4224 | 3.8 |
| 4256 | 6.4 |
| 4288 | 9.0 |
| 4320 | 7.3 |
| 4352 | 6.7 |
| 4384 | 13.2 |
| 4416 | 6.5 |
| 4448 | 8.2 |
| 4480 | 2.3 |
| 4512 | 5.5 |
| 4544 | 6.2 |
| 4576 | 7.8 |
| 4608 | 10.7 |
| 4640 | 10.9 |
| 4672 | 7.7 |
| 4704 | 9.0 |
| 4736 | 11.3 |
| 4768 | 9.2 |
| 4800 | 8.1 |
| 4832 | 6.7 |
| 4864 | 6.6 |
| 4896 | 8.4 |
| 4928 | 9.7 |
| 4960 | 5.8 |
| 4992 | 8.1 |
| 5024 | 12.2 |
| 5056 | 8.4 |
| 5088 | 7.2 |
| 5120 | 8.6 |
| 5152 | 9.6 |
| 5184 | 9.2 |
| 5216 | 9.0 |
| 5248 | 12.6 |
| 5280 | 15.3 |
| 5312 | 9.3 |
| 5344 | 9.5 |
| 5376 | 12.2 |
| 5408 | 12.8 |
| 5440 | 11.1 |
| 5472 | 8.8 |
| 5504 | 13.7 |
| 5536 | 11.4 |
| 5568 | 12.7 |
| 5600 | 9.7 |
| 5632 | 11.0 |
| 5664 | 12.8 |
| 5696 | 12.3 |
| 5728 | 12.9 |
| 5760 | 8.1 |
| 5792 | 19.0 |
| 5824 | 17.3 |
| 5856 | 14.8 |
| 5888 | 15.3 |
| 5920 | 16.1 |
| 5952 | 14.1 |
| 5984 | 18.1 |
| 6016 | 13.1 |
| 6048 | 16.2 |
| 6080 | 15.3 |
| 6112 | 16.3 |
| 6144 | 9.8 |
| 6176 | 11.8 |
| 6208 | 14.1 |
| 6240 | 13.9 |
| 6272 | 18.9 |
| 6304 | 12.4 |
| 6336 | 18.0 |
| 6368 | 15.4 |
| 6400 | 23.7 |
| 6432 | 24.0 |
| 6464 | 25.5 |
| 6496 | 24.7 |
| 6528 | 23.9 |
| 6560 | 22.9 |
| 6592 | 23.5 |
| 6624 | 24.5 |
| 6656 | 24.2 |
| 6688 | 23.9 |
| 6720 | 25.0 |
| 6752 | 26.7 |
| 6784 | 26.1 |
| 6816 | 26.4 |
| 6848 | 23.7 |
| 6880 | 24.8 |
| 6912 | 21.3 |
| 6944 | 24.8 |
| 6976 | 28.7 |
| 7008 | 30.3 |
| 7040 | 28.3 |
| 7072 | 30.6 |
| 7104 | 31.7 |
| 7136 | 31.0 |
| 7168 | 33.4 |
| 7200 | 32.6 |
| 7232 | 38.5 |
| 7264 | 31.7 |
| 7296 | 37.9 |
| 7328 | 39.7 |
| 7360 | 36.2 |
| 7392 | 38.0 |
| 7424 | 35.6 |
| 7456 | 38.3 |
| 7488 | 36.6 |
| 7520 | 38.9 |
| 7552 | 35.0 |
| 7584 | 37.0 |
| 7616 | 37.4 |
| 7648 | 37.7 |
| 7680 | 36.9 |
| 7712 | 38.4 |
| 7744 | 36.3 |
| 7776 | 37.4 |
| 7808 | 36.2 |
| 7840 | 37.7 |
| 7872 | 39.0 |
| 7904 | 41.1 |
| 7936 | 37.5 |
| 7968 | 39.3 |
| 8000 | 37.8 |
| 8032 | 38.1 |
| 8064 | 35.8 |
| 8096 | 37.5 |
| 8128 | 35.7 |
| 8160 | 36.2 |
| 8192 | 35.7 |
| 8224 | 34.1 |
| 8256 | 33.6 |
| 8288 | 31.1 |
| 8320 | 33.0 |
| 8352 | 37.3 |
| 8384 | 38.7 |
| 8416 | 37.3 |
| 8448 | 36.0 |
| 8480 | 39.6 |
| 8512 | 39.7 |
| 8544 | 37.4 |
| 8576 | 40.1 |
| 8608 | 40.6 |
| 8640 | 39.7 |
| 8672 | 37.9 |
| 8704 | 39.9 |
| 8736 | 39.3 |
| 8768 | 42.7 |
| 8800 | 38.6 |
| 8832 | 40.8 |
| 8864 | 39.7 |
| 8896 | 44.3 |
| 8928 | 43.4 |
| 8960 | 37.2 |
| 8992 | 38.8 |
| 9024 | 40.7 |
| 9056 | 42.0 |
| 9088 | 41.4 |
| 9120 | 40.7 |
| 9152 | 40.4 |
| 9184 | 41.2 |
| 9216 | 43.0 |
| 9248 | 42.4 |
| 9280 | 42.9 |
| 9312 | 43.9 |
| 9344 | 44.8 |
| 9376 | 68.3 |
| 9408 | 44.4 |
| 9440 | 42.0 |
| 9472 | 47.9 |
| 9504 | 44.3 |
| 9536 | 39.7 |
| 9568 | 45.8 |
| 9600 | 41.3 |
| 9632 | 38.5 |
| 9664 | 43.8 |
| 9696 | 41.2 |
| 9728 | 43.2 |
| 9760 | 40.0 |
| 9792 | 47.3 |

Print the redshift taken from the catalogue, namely 0.60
